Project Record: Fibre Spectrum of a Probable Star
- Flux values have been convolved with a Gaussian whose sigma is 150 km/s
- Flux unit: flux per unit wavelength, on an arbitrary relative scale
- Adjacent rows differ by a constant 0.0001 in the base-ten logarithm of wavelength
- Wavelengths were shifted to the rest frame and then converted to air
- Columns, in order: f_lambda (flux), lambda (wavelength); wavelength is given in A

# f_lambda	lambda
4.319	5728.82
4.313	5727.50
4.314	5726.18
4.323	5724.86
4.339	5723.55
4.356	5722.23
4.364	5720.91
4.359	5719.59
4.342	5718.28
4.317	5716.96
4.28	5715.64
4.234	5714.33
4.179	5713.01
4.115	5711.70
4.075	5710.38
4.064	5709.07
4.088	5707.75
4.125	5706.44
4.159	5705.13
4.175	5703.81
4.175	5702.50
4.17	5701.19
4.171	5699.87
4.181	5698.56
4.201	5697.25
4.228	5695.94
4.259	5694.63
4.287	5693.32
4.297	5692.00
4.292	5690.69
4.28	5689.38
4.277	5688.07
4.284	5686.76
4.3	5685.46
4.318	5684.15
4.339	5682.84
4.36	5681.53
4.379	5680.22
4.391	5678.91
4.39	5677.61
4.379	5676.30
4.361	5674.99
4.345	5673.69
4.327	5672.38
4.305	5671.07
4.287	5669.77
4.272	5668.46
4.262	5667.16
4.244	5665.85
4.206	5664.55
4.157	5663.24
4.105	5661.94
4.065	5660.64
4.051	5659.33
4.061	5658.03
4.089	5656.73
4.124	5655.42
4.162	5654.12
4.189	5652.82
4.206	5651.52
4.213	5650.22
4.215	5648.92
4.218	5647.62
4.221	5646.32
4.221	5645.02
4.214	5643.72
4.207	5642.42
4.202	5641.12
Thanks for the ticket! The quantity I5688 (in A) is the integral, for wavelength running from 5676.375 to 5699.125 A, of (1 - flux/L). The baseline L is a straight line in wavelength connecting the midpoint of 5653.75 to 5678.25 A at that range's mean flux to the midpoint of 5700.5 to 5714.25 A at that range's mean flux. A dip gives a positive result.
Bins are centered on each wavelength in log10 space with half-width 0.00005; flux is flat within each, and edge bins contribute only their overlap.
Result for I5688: -0.7 A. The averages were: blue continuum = 4.22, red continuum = 4.14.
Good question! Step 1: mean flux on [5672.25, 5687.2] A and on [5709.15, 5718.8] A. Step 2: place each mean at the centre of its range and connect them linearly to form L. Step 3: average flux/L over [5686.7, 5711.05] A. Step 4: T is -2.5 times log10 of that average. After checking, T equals 0.02 mag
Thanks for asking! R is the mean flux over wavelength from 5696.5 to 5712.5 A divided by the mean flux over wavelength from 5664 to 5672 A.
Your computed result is 1.0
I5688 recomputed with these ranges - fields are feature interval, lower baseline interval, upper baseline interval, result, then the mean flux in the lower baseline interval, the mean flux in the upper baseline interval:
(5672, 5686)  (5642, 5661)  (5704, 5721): -0.58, 4.16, 4.2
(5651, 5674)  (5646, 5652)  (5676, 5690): 0.40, 4.22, 4.34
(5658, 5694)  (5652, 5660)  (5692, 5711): -1.19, 4.11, 4.17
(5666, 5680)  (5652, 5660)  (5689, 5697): -0.49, 4.11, 4.27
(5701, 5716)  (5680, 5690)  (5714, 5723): 0.60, 4.32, 4.32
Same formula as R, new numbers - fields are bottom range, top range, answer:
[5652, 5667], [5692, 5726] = 1.02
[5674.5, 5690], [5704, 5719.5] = 0.97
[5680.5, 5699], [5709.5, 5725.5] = 1.00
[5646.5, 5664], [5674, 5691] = 1.05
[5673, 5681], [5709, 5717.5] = 0.96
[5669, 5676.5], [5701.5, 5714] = 0.95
